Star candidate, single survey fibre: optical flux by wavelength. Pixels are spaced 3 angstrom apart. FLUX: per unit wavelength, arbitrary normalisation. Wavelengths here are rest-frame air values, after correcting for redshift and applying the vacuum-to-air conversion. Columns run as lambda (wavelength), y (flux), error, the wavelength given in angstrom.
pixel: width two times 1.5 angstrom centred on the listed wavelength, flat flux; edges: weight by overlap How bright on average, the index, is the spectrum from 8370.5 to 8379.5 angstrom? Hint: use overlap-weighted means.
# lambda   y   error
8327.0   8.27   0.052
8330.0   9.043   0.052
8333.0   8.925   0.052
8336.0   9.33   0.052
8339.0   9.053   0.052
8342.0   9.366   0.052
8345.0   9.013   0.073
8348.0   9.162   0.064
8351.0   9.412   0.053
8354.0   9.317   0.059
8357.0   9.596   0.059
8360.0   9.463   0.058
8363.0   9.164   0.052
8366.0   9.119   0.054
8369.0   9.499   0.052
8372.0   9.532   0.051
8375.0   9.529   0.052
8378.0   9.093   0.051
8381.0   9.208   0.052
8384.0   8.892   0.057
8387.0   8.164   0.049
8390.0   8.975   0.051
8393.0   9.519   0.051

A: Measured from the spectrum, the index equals 9.38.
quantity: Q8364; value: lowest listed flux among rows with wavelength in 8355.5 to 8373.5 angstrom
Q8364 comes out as 9.119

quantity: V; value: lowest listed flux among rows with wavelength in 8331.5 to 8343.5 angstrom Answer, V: 8.925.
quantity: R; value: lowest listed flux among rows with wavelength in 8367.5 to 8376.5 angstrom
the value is 9.499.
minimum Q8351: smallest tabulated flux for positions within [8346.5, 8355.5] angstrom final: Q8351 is 9.162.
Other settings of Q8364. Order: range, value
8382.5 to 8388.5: 8.164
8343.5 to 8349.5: 9.013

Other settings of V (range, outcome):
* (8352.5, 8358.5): 9.317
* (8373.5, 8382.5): 9.093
